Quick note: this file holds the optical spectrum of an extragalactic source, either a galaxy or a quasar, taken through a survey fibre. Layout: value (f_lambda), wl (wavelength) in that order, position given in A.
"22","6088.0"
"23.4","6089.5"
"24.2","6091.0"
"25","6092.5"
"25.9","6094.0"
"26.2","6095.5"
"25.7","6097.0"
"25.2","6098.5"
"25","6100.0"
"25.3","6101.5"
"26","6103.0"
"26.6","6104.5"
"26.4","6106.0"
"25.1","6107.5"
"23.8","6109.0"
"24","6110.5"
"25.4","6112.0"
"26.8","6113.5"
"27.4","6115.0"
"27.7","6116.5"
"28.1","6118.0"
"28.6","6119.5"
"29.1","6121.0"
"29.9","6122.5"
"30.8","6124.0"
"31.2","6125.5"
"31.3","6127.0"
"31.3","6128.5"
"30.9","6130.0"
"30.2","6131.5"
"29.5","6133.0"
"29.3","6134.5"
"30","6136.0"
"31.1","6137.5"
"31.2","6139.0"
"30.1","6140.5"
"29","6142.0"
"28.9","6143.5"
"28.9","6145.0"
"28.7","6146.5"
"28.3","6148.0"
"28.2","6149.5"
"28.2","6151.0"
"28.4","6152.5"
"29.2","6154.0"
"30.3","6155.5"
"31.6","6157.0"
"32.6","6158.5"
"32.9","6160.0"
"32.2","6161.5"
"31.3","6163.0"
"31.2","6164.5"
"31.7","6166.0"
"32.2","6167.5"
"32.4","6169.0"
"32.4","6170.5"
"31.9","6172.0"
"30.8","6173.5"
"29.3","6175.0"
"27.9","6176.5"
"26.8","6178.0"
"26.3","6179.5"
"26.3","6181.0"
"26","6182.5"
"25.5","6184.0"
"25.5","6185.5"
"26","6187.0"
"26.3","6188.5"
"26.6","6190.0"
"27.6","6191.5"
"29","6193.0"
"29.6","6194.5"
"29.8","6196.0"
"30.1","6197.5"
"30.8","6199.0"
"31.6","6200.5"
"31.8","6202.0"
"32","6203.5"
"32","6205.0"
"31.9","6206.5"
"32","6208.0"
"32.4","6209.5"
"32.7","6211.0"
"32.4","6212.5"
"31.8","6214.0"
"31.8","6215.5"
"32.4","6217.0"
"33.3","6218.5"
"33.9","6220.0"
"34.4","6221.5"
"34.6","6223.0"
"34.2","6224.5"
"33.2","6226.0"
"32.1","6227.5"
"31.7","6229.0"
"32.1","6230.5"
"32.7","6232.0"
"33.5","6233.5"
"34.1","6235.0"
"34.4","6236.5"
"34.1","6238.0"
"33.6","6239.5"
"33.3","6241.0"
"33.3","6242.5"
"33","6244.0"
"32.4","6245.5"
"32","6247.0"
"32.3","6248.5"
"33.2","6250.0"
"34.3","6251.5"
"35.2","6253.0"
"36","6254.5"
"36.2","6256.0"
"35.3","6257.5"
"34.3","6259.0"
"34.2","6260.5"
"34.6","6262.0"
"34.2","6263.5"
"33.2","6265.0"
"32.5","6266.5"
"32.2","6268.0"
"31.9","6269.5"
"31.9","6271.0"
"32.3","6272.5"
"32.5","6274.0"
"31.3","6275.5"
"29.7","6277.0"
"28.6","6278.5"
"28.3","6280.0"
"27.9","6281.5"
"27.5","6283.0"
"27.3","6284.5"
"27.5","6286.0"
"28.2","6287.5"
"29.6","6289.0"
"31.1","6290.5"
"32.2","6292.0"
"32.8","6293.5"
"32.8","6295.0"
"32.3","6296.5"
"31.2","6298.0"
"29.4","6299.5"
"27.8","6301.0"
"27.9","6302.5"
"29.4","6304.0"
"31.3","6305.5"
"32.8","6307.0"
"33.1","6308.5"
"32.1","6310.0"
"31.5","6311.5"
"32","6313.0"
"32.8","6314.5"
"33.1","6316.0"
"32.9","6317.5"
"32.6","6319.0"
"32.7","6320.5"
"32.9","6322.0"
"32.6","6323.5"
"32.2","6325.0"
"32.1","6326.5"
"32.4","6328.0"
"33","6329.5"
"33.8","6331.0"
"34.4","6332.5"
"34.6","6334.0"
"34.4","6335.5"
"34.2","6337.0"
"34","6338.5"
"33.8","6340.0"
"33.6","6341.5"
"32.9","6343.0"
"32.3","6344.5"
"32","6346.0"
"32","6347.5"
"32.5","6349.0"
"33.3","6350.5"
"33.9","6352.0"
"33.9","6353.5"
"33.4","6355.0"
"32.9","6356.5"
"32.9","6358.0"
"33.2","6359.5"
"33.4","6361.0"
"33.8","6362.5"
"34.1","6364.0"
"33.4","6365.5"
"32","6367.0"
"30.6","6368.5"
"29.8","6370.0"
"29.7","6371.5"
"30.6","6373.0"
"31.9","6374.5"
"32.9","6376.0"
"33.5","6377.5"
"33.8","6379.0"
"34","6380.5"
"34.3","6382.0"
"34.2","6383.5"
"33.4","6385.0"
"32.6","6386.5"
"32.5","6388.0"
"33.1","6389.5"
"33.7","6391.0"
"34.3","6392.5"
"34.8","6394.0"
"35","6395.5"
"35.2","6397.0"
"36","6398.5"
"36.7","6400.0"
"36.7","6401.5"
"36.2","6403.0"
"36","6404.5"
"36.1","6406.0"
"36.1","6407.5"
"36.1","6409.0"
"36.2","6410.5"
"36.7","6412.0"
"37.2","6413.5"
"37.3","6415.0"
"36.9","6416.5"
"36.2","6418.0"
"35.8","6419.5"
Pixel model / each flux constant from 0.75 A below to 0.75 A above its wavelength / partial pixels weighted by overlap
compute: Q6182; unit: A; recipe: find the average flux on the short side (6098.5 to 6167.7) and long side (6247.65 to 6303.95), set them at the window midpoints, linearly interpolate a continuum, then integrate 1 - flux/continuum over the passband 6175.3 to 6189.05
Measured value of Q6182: 1.6 A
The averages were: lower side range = 29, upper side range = 31.6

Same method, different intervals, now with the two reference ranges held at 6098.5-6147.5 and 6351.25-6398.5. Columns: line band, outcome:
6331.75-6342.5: -0.55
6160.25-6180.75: -0.86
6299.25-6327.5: 0.26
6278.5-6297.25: 1.04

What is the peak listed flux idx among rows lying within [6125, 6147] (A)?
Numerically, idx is 31.3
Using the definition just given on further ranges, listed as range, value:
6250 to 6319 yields 36.2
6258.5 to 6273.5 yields 34.6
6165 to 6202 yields 32.4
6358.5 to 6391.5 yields 34.3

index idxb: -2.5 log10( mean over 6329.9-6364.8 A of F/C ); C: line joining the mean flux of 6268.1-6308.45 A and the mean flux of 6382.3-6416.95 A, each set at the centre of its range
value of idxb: -0.02 mag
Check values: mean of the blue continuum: 30.3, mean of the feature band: 33.4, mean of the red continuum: 35.3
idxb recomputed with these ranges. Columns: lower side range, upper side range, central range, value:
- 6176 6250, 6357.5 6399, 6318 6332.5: -0.010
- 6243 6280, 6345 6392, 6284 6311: 0.082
